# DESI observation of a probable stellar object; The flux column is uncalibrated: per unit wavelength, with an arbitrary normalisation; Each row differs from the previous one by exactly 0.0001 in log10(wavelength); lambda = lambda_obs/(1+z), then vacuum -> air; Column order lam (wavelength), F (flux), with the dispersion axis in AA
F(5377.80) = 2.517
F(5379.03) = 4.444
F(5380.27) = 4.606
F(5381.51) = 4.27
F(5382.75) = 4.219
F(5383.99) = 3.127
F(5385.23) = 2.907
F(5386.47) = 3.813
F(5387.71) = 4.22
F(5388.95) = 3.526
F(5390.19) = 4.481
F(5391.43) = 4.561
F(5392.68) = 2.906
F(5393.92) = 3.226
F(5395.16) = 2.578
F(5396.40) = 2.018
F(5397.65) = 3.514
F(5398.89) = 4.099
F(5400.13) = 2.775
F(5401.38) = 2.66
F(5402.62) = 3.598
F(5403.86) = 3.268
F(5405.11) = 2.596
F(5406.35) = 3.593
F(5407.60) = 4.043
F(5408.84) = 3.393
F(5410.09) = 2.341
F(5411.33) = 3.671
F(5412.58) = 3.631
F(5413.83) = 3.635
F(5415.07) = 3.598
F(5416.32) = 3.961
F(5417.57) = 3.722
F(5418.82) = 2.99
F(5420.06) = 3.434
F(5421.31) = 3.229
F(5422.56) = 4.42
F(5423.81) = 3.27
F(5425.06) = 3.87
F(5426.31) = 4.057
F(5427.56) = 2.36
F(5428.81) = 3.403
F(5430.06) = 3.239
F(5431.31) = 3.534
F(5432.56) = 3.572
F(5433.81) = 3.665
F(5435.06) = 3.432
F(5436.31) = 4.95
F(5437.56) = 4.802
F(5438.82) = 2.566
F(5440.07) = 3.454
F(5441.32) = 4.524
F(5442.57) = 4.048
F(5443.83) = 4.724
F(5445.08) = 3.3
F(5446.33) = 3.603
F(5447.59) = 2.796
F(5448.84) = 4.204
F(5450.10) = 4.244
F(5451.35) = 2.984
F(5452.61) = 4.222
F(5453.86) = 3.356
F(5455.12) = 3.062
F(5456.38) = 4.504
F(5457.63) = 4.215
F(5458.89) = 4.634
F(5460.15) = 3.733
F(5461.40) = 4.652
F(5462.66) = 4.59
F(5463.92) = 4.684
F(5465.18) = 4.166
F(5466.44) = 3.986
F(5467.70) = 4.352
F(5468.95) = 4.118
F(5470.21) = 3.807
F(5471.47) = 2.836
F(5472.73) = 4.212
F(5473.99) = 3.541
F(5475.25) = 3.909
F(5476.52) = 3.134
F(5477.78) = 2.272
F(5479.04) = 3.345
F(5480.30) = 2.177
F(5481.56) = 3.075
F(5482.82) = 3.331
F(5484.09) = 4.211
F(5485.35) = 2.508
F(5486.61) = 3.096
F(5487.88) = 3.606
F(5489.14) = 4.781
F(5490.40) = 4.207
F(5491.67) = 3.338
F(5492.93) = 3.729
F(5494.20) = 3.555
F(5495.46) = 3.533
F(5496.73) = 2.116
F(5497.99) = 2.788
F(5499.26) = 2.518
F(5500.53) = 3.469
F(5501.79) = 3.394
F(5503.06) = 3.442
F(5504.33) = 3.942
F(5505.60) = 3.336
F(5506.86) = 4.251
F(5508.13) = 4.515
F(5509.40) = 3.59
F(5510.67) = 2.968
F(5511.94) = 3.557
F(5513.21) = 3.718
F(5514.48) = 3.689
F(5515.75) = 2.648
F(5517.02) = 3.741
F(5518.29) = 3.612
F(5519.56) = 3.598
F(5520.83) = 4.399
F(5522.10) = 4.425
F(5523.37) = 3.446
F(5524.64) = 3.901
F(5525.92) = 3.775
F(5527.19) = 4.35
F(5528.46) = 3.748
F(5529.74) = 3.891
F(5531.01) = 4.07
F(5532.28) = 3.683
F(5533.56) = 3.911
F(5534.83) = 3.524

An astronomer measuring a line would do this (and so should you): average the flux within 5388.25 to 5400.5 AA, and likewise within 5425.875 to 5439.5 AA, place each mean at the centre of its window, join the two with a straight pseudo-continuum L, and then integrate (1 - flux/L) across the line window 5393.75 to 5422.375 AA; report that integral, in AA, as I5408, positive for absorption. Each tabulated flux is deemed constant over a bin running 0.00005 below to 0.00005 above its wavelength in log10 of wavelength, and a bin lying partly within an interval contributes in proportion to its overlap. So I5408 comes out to 1.3 AA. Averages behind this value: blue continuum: 3.39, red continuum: 3.59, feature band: 3.3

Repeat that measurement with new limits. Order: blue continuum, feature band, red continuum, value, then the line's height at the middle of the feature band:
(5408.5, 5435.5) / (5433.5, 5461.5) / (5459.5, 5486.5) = -2.6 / 3.56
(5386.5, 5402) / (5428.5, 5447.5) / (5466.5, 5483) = -2.0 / 3.41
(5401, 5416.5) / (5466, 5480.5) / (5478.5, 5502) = -0.8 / 3.32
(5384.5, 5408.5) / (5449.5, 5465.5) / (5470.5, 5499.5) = -3.6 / 3.34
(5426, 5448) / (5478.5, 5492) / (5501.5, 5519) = 0.7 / 3.63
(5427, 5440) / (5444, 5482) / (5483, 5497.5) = -2.3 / 3.53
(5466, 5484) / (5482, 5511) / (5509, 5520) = -0.3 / 3.45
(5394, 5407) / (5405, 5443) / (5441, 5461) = -1.5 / 3.45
